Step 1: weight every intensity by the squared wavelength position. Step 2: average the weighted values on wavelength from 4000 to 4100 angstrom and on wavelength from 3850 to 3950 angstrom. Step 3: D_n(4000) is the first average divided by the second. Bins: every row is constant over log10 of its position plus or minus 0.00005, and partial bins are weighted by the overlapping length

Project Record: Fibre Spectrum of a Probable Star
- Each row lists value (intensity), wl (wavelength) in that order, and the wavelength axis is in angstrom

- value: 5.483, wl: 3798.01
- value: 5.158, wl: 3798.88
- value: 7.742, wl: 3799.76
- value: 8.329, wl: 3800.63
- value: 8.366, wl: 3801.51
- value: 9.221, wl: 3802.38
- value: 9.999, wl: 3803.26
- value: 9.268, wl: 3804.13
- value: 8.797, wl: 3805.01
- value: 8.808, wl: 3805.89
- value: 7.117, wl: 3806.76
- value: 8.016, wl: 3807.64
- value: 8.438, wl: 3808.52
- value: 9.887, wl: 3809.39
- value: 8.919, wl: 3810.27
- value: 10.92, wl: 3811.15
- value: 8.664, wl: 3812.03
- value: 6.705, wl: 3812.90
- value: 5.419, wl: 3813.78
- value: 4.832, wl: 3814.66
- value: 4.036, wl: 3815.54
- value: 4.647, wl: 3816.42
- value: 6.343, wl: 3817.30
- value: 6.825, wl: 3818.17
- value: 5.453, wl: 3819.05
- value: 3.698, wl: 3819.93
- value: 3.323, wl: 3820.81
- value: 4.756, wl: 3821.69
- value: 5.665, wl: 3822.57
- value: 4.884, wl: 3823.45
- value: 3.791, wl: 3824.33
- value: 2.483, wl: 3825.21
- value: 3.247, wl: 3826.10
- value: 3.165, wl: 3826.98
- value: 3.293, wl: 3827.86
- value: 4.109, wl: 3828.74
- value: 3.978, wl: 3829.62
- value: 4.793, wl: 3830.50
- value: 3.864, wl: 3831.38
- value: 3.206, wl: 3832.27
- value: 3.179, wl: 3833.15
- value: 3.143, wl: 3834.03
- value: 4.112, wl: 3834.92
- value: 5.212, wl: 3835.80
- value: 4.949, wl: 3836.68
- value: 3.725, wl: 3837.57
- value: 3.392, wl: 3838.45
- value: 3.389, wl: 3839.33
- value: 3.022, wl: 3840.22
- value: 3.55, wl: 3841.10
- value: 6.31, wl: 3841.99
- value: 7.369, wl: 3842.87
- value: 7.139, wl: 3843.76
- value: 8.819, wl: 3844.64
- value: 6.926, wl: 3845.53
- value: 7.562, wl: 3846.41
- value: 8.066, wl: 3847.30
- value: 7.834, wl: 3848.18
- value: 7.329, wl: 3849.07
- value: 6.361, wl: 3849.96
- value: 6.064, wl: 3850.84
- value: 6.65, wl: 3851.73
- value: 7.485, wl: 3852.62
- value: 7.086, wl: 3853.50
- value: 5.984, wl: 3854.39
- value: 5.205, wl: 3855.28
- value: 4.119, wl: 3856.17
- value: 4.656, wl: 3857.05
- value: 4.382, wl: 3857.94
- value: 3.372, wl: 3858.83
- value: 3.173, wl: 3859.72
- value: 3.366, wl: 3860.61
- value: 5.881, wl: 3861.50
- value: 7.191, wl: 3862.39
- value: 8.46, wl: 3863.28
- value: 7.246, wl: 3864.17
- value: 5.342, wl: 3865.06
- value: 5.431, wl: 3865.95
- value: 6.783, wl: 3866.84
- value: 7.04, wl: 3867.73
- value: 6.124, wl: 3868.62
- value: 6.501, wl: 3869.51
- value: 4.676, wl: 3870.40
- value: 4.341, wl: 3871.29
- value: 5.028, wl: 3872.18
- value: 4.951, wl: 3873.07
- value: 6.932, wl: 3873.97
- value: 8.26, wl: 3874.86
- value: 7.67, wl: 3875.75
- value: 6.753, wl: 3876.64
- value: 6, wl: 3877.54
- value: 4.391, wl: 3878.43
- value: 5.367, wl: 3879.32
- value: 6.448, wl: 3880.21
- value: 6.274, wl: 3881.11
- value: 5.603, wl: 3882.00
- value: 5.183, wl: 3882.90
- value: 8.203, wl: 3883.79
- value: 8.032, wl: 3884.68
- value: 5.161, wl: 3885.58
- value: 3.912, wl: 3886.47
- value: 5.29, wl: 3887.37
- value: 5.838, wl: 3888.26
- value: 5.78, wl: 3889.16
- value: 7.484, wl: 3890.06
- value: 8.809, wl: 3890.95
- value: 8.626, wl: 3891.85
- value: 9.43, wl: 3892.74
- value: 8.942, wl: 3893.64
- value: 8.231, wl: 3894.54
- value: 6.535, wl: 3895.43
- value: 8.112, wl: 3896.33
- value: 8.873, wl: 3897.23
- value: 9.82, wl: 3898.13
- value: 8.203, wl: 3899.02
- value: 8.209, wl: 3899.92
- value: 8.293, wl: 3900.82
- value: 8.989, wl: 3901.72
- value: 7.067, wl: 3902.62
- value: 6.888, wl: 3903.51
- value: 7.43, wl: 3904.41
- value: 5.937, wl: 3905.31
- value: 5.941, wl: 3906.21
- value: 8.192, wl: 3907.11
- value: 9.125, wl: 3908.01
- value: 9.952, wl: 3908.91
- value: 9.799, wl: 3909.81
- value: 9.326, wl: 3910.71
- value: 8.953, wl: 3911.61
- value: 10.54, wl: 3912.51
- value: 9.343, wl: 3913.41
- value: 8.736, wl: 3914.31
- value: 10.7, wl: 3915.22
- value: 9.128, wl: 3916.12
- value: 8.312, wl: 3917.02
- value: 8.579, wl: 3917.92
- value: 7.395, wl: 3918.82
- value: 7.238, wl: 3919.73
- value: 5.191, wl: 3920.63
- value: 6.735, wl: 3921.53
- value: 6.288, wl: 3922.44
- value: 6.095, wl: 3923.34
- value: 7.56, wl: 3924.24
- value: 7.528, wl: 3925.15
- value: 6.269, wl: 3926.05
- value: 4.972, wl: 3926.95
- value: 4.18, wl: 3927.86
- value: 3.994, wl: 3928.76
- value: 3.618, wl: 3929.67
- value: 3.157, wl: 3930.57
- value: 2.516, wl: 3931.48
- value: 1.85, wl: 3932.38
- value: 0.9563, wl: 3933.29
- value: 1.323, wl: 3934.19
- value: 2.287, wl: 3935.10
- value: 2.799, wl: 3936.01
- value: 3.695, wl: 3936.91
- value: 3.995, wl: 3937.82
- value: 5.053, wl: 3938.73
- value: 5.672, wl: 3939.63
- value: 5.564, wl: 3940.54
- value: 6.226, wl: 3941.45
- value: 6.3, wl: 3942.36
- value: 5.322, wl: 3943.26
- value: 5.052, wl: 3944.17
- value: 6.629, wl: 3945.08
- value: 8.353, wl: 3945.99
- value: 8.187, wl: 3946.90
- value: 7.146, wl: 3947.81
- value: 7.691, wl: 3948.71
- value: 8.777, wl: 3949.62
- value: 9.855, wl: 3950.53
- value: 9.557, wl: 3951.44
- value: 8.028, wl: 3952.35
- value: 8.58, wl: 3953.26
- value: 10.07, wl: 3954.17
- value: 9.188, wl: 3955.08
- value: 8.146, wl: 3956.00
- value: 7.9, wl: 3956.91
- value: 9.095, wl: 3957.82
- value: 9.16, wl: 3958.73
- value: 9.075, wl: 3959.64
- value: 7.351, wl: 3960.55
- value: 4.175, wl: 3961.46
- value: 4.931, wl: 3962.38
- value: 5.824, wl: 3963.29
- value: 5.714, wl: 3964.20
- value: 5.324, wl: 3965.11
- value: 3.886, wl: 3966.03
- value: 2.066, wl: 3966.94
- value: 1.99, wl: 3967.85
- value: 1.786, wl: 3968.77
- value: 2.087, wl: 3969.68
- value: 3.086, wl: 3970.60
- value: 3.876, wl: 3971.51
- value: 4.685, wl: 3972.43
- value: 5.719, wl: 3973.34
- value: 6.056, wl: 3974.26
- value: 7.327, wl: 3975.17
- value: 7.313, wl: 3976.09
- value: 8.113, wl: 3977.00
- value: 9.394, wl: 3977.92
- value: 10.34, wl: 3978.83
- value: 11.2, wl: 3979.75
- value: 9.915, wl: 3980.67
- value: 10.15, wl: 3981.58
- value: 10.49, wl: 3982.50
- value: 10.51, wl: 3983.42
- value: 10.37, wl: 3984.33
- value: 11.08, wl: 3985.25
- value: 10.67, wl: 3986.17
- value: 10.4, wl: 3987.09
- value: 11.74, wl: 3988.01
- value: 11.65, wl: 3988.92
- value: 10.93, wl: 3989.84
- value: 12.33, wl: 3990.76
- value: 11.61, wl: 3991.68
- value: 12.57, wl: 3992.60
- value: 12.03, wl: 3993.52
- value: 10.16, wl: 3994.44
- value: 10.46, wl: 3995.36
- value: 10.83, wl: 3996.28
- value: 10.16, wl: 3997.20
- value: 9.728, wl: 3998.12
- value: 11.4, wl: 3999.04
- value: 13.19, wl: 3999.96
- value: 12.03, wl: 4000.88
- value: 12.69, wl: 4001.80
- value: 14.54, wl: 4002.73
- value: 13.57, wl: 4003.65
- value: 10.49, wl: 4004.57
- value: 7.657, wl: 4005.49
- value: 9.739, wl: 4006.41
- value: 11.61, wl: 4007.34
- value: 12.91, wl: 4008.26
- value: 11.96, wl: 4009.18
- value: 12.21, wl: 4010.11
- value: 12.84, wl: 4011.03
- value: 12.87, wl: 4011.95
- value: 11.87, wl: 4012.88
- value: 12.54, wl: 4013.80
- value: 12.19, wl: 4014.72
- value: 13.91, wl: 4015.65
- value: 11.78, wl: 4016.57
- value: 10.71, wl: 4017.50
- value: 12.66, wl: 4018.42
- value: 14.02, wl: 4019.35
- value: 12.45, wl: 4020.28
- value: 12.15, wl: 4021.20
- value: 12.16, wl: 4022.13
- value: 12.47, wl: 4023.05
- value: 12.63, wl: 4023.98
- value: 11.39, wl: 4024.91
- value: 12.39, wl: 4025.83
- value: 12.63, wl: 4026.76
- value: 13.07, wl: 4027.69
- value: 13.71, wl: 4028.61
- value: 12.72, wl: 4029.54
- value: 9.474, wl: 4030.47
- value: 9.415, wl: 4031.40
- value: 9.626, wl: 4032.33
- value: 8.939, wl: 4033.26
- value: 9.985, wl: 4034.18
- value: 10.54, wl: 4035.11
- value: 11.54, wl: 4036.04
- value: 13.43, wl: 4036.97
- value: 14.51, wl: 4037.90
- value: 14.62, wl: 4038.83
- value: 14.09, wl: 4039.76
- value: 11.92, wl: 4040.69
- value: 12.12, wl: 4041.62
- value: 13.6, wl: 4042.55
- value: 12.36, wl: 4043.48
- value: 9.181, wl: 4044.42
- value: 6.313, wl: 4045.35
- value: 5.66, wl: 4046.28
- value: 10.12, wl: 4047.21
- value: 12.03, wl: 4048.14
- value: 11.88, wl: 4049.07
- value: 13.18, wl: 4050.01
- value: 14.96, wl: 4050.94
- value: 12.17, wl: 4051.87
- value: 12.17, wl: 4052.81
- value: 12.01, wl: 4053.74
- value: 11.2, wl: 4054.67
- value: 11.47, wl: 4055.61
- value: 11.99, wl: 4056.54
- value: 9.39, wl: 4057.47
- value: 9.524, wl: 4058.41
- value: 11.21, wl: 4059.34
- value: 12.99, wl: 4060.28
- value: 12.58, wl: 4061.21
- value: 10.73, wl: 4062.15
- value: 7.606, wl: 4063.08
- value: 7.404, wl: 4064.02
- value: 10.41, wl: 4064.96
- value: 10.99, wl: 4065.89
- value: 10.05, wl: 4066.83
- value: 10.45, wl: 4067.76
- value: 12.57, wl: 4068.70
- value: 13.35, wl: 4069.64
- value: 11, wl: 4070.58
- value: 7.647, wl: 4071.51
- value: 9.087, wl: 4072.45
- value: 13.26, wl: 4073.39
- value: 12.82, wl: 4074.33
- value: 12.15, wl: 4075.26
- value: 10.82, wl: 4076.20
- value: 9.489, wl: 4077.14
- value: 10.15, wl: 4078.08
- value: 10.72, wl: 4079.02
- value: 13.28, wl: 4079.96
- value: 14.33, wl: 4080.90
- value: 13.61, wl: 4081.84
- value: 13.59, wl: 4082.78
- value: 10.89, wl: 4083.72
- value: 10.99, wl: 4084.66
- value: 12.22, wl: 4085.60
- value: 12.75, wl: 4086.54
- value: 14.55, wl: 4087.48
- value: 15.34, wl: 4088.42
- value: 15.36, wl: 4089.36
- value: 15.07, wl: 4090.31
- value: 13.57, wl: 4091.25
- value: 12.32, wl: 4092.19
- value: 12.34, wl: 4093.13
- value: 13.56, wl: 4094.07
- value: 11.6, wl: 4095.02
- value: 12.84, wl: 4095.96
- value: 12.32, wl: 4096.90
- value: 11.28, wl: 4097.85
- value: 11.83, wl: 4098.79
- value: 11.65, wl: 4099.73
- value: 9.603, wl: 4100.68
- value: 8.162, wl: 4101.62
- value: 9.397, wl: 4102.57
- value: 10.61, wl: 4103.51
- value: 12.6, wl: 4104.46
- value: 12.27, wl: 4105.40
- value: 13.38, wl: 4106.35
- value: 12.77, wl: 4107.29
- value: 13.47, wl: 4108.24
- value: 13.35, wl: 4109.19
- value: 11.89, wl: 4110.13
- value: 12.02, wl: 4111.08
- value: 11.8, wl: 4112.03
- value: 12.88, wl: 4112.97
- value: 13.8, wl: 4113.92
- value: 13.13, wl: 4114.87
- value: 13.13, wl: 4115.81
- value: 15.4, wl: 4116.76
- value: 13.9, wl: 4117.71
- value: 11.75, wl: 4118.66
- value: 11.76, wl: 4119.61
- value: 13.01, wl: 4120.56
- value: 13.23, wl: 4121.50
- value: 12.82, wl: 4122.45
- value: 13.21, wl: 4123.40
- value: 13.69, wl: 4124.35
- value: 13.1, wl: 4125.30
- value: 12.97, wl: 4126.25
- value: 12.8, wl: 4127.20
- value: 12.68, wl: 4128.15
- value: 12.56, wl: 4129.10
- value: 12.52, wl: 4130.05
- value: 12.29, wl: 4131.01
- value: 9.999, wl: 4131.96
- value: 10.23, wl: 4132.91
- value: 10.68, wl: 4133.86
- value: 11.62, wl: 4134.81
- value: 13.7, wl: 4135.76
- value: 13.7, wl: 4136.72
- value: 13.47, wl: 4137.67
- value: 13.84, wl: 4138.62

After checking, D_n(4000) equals 1.98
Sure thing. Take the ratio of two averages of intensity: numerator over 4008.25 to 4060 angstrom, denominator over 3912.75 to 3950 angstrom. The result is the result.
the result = 2.00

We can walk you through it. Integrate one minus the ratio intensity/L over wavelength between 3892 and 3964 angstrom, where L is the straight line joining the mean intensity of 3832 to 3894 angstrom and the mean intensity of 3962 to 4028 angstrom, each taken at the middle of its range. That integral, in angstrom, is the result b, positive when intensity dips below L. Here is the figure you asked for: 7.56 angstrom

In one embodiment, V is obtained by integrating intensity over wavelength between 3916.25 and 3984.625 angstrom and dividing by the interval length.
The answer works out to 6.34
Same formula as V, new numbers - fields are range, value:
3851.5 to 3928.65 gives 6.89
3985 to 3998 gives 11.1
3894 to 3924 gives 8.12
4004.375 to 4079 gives 11.4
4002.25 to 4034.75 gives 11.9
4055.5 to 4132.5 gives 12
